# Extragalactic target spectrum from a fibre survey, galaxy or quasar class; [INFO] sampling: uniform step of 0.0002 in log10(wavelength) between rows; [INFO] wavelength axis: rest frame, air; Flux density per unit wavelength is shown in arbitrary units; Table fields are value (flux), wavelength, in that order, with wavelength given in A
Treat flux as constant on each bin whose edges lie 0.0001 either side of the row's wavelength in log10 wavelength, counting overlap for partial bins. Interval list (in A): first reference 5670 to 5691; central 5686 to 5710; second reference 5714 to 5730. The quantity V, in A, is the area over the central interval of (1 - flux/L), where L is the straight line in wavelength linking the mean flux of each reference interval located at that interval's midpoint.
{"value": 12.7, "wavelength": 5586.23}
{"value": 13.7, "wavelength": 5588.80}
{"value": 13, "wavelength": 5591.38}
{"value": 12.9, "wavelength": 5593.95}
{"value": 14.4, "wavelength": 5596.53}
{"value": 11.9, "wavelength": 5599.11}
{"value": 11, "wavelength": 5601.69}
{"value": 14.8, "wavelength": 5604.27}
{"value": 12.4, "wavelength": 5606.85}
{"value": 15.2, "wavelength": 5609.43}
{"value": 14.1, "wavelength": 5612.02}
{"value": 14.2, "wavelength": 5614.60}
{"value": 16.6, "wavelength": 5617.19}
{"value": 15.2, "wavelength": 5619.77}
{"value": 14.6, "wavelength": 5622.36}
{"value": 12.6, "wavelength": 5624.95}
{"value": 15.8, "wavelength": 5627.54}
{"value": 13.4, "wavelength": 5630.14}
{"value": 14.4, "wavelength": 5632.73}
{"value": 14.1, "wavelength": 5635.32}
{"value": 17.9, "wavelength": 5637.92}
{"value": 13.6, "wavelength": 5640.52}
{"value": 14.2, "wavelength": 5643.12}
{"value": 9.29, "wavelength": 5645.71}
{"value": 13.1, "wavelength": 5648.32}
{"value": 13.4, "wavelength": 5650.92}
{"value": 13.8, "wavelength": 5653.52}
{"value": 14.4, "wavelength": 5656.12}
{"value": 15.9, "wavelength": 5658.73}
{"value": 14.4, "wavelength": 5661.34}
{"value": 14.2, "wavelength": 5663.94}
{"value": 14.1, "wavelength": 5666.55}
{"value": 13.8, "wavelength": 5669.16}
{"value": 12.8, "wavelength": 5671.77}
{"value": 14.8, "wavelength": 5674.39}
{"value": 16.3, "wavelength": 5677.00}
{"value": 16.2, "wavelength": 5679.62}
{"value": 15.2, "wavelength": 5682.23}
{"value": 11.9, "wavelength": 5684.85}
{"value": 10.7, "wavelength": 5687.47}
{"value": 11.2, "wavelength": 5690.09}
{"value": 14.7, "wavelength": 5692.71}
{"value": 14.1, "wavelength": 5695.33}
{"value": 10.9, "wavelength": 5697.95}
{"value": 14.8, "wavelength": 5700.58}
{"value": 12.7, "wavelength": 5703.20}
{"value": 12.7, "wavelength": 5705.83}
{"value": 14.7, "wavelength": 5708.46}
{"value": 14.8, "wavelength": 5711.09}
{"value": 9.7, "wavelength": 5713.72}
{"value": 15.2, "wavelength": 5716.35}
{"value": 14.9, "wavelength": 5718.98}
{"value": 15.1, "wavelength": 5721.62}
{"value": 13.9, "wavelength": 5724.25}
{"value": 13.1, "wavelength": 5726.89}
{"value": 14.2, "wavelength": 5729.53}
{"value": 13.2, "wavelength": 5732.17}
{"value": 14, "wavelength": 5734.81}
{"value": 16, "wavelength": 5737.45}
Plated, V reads 1.6 A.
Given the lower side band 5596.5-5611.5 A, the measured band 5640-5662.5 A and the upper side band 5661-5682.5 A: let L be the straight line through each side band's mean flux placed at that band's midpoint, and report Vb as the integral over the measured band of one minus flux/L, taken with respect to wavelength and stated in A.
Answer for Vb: 1.04 A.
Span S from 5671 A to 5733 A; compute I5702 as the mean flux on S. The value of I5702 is 13.7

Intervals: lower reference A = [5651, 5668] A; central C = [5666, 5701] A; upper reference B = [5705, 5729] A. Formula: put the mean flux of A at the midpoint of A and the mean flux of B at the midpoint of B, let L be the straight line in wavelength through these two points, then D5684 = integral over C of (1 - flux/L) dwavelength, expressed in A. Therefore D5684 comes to 1.3 A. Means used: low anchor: 14.4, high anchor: 13.8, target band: 13.6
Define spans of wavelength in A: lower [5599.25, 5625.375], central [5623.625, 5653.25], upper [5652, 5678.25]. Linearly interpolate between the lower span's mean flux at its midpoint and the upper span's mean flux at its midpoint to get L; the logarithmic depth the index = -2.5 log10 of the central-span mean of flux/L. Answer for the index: 0.033 mag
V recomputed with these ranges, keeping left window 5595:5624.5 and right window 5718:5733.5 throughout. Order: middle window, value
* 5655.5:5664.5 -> -0.5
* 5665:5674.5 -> 0.2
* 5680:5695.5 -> 1.0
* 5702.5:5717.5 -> 0.8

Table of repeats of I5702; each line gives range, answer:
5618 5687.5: 14.2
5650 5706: 13.8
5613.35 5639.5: 14.9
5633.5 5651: 13.7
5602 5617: 14.1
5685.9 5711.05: 13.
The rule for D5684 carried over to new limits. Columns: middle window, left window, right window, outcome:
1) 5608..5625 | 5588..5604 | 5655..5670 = -1.7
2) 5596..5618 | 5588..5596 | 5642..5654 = -1.1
